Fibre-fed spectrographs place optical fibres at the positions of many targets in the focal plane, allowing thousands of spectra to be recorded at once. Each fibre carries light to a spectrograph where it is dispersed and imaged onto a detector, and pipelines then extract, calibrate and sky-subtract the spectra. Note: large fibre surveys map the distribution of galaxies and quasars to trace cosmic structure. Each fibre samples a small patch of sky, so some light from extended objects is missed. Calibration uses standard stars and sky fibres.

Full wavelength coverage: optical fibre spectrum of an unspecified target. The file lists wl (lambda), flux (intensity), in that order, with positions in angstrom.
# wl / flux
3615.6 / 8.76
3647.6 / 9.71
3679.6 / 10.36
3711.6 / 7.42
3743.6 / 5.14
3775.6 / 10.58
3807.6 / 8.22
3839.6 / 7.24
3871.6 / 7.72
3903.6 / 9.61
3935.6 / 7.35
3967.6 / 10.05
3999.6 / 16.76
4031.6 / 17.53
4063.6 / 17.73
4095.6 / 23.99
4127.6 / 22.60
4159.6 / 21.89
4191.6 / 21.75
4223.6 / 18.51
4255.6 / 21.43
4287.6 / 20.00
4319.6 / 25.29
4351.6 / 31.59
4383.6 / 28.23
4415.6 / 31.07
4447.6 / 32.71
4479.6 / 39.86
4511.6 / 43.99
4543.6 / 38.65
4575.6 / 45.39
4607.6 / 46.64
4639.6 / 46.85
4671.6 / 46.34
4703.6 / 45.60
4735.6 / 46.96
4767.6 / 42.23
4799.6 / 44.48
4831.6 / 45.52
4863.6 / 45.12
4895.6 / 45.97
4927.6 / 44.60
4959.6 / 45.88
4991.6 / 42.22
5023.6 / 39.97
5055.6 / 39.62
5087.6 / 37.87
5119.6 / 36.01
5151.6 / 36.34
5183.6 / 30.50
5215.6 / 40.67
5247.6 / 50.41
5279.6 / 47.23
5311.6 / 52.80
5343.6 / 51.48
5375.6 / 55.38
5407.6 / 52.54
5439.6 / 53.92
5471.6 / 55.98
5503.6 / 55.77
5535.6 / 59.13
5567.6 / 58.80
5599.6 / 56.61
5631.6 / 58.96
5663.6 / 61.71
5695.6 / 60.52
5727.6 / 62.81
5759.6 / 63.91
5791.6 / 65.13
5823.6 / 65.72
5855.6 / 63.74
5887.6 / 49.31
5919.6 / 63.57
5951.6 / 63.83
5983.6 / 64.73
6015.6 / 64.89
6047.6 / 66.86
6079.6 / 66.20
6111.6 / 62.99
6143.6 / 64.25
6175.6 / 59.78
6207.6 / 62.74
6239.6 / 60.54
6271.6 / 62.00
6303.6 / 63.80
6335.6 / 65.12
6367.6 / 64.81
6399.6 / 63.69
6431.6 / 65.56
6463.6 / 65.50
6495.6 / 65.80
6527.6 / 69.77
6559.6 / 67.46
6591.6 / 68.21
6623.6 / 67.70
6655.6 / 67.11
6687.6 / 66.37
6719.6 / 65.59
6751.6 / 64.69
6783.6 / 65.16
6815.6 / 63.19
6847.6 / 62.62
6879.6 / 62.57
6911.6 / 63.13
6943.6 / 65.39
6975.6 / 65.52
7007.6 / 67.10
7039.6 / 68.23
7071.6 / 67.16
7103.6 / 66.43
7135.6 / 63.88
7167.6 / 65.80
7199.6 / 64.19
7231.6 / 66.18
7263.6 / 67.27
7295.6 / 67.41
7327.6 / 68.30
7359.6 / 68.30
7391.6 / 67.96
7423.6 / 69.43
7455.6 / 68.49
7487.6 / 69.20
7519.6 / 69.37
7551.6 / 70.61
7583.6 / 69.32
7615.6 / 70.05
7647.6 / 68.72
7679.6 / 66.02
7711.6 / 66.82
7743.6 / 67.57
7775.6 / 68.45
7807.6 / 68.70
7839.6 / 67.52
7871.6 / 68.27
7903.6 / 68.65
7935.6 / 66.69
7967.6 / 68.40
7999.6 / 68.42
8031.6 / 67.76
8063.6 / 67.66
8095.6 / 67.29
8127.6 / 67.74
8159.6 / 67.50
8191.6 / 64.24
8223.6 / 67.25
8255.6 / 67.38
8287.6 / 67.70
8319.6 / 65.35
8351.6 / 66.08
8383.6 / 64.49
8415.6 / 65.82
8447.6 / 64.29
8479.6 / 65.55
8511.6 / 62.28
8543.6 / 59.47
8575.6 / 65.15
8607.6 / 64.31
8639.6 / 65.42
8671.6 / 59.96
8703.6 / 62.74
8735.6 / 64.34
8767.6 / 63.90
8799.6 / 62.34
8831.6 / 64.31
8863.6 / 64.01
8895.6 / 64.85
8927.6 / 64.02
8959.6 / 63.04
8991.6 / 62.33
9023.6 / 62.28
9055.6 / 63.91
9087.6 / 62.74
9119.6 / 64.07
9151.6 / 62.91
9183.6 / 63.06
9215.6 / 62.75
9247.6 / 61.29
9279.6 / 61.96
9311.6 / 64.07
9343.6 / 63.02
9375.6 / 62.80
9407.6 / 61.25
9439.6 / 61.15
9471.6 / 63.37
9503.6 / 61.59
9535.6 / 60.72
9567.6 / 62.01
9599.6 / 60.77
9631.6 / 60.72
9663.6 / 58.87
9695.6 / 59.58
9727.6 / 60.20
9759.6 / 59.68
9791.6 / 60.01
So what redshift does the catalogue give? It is 0.000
